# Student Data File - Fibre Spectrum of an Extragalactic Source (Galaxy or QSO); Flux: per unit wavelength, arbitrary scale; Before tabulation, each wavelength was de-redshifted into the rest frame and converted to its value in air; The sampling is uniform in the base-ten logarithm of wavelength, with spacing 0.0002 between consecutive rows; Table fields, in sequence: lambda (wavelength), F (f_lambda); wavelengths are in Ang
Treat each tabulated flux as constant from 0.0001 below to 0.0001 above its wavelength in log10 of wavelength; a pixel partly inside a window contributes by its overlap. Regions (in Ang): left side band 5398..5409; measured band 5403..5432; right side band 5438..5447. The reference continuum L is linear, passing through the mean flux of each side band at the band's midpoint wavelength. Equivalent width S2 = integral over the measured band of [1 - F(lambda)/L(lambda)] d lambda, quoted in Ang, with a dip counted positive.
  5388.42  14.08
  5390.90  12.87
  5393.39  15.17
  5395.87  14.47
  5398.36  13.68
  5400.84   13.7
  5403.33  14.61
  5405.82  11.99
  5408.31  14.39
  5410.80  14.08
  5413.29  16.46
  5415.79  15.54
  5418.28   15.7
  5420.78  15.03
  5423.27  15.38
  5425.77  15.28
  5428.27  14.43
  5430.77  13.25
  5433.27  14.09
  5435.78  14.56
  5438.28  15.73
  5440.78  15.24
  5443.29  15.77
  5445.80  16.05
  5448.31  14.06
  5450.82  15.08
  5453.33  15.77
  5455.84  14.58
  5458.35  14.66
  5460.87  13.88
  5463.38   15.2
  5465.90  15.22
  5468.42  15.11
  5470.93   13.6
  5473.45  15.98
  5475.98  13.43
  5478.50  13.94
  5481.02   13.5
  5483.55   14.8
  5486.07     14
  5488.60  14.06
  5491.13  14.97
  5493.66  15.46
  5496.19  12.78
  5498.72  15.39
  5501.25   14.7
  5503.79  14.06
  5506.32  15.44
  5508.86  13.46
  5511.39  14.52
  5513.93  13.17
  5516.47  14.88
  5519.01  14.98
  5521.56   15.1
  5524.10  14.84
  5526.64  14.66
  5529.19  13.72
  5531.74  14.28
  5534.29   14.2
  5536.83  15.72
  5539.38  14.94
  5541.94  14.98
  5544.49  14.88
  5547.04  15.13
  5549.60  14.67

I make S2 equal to -0.6 Ang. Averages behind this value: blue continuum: 13.6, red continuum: 15.7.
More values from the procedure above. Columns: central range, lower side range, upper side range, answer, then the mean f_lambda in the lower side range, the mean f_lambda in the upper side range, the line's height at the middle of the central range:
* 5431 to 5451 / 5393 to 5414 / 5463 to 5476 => -0.6 Ang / 14.2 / 14.8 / 14.6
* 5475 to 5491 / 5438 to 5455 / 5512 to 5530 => 1.0 Ang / 15.3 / 14.5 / 14.9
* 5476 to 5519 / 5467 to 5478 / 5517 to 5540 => 0.8 Ang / 14.5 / 14.7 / 14.6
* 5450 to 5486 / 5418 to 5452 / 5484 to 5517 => 0.2 Ang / 15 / 14.4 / 14.7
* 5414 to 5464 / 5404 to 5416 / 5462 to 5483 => -1.8 Ang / 14.4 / 14.5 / 14.4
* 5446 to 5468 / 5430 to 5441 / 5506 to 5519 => -0.6 Ang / 14.6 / 14.3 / 14.5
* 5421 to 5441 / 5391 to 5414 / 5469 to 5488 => -0.8 Ang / 14.2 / 14.2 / 14.2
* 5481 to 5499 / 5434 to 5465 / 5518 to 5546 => 0.6 Ang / 15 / 14.8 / 14.9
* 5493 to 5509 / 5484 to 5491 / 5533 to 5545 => -0.1 Ang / 14.3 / 14.9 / 14.5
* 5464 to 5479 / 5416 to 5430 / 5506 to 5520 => 0.1 Ang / 15.1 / 14.3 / 14.7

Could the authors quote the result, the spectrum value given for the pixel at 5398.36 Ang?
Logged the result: 13.68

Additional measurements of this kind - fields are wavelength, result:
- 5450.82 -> 15.08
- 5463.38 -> 15.2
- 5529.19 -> 13.72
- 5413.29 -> 16.46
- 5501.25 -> 14.7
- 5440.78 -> 15.24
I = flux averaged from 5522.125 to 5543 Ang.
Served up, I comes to 14.7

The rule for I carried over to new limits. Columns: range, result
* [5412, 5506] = 14.8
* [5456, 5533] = 14.5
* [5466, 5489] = 14.3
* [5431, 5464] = 14.9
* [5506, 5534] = 14.4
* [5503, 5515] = 14.2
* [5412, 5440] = 15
